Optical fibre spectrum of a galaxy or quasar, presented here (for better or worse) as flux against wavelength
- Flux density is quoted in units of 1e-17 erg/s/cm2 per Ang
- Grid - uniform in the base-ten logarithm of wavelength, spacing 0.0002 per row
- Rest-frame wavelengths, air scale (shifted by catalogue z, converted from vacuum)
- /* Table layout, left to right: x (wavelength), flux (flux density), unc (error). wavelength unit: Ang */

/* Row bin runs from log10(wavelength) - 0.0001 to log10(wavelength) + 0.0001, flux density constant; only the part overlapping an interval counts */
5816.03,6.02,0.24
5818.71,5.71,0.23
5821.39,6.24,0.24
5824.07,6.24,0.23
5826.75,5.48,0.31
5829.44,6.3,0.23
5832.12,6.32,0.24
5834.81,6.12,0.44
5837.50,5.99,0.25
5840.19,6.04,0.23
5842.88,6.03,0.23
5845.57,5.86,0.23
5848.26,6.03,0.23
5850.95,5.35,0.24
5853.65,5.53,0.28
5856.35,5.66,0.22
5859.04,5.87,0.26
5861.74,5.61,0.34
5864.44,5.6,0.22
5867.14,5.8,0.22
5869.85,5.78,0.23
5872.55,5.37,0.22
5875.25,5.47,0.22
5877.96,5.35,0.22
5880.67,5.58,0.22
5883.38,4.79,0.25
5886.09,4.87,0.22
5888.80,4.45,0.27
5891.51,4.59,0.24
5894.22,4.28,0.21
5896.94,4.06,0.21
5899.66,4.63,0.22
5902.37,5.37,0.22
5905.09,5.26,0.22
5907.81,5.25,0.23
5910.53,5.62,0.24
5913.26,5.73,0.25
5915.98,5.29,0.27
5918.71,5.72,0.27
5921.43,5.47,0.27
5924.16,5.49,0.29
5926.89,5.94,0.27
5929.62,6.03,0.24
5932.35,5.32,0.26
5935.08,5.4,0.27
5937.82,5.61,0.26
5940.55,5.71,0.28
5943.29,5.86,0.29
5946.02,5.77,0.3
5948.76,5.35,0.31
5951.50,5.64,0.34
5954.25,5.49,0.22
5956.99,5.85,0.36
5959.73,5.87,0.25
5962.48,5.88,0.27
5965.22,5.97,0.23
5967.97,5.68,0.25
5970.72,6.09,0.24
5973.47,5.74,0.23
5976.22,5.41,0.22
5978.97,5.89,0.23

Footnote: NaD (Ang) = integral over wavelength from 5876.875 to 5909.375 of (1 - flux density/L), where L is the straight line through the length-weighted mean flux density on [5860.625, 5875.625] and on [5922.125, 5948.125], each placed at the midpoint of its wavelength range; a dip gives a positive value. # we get 4.4 Ang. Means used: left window 5.61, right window 5.67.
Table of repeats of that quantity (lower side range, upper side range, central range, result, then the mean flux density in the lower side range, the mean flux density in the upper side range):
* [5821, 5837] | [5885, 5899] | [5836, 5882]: -3.47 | 6.1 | 4.45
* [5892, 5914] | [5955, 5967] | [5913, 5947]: -1.53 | 4.99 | 5.87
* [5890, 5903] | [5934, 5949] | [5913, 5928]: -1.36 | 4.54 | 5.64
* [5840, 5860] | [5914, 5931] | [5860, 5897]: 3.73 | 5.78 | 5.66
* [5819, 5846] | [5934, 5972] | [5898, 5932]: 2.12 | 6.05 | 5.73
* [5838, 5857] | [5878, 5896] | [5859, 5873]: -0.92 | 5.8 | 4.79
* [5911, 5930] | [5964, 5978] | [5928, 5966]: 0.14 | 5.64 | 5.78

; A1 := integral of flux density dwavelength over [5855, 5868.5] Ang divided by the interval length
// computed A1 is 5.71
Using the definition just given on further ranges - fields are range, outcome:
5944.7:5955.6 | 5.56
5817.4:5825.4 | 6.07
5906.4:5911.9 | 5.43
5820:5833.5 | 6.11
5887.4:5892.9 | 4.53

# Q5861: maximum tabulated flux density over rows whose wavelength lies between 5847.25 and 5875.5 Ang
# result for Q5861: 6.03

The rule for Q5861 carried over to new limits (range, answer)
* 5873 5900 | 5.58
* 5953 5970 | 5.97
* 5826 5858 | 6.32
